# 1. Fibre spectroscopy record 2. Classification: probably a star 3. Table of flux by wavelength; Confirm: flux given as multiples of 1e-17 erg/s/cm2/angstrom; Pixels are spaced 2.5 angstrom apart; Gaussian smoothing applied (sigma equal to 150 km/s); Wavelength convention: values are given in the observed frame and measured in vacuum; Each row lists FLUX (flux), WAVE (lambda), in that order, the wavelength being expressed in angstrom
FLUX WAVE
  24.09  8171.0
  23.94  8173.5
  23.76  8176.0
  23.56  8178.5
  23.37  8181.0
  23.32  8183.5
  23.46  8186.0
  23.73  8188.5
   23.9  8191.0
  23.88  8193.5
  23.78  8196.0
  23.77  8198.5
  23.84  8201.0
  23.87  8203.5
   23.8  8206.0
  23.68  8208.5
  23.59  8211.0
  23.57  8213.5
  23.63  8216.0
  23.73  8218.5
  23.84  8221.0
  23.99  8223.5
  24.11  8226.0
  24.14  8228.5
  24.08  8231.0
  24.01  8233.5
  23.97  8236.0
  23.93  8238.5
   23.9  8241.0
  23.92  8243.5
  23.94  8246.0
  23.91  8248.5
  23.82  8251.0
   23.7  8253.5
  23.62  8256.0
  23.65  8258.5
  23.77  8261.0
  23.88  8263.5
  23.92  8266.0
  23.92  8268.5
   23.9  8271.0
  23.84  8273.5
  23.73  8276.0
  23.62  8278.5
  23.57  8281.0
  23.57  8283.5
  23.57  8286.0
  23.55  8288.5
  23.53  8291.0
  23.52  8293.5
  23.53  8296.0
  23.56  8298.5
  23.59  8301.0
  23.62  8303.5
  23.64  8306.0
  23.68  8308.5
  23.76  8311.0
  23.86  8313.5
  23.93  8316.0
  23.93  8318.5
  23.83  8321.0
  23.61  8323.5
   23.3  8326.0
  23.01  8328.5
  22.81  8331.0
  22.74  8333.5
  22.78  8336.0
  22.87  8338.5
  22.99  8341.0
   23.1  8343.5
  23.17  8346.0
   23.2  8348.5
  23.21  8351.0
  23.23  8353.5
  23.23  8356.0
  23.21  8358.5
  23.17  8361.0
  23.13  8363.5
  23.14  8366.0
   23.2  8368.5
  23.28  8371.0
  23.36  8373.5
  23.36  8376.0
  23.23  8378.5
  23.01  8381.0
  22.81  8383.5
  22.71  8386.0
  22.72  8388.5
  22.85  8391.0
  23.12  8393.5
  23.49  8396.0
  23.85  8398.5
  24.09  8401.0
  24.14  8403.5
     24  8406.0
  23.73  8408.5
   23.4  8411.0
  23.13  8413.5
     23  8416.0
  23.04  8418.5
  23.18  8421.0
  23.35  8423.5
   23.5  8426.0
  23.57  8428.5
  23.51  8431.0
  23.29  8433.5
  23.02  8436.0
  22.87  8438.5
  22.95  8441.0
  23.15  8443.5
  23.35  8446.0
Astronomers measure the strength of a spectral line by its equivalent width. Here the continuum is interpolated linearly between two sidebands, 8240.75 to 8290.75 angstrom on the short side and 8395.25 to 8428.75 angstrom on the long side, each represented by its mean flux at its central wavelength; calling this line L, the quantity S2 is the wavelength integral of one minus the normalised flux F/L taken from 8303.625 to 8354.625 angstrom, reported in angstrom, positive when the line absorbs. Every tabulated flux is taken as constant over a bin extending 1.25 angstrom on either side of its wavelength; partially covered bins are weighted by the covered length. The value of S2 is 0.7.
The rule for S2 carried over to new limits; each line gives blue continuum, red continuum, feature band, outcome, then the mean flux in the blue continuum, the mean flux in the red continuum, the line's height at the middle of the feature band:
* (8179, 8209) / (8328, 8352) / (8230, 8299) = -1.2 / 23.7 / 23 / 23.4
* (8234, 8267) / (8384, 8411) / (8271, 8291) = 0.1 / 23.8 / 23.4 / 23.8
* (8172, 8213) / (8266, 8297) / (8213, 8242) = -0.3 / 23.7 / 23.7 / 23.7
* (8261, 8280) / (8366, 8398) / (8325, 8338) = 0.3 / 23.8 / 23.1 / 23.4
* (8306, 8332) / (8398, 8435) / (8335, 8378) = 0.7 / 23.6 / 23.5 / 23.6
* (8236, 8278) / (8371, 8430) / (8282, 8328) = 0.1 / 23.8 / 23.3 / 23.7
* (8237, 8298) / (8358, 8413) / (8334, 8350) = 0.3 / 23.7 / 23.3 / 23.5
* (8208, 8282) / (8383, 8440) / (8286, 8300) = 0.1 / 23.8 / 23.3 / 23.7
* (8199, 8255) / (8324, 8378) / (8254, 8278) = -0.2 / 23.9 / 23.1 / 23.6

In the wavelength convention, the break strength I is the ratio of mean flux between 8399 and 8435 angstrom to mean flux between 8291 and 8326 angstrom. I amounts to 1.0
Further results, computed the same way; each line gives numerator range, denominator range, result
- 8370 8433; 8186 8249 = 0.98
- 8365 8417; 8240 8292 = 0.98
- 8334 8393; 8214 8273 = 0.97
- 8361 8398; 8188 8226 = 0.97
